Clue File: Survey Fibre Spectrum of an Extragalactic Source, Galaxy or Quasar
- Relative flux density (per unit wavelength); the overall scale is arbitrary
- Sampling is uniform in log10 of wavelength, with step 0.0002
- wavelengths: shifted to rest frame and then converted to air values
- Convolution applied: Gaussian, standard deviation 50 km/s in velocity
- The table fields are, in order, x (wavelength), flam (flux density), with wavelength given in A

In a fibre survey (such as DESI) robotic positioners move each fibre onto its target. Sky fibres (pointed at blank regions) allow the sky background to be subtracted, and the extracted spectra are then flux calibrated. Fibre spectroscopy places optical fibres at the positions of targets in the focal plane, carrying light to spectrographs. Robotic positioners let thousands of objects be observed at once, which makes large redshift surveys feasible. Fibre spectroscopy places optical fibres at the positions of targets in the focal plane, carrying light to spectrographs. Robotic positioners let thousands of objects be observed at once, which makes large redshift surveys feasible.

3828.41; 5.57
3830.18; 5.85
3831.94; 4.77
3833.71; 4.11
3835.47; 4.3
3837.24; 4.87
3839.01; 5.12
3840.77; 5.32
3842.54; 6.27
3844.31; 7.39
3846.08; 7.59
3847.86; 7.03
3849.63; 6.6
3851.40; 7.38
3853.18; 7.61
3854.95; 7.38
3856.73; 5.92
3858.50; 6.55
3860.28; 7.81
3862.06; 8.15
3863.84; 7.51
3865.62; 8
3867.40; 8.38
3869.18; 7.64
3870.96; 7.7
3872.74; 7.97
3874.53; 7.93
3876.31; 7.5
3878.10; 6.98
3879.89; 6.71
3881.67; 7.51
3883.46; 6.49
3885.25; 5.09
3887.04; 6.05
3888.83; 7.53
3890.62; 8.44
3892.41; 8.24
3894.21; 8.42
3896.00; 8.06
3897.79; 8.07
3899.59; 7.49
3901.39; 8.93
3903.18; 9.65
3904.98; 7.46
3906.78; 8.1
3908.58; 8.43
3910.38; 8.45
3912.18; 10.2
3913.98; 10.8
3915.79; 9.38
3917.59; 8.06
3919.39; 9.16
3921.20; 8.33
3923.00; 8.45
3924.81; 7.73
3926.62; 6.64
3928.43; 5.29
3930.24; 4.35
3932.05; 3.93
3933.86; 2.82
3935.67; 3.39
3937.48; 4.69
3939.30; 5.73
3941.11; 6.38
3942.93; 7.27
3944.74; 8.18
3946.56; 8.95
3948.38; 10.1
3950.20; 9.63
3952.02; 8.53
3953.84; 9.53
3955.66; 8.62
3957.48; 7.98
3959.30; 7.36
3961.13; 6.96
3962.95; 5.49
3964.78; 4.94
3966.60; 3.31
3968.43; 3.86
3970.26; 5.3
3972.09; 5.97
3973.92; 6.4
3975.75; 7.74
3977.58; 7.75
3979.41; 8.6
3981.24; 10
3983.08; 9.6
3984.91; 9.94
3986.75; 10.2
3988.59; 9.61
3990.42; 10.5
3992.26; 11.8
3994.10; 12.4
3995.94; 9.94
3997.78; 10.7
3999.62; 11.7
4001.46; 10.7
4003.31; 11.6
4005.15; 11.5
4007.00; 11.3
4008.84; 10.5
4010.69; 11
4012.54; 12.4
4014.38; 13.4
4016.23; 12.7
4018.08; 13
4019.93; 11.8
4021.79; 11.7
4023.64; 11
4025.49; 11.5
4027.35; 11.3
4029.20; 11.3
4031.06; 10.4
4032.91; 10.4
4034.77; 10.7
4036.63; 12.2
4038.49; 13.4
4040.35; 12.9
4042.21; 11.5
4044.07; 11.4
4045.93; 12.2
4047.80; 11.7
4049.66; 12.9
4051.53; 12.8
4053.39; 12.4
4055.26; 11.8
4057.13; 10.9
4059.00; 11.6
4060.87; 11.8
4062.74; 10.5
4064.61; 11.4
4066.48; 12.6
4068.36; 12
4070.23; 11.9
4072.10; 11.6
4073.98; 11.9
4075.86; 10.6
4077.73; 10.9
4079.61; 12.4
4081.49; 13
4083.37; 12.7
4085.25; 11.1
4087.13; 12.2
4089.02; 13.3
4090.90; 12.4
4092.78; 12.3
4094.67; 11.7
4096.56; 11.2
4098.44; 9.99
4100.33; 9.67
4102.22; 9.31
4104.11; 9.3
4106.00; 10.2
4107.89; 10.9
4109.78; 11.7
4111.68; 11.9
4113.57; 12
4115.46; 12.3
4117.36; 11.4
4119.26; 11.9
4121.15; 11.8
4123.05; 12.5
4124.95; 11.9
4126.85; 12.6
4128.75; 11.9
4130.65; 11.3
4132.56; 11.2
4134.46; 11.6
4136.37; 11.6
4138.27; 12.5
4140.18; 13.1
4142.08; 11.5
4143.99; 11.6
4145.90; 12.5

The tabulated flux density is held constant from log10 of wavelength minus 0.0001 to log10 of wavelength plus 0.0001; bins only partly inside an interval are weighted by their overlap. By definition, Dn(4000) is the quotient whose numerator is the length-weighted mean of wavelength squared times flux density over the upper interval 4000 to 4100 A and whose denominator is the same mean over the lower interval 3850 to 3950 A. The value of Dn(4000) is 1.70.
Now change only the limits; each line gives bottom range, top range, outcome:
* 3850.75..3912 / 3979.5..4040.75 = 1.57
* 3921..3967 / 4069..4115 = 1.83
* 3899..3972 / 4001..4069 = 1.71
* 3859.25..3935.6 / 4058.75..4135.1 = 1.69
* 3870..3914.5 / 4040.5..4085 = 1.63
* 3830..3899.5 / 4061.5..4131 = 1.87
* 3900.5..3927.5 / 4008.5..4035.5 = 1.41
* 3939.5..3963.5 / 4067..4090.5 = 1.59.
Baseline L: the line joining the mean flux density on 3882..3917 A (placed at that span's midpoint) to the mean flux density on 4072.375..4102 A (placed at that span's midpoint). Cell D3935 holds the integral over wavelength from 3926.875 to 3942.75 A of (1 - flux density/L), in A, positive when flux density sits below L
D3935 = 7.3 A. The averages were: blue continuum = 8.16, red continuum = 11.6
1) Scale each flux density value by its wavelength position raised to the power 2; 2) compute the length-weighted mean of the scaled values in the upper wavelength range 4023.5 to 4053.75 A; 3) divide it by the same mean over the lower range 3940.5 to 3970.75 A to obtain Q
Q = 1.70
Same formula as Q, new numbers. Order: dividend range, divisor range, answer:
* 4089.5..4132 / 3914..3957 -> 1.71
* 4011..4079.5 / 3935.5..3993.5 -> 1.59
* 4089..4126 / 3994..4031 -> 1.03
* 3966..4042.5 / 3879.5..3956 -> 1.43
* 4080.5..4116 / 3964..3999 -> 1.44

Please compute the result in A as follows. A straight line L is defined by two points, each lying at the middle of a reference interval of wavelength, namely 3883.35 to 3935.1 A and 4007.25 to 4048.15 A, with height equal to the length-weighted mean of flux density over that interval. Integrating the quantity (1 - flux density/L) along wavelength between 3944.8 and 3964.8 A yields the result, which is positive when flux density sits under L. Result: 2.2 A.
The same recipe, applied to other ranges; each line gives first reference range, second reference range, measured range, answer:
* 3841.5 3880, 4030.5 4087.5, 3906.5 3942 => 7.0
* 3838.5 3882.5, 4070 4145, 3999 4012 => -1.9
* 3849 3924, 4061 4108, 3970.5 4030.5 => -3.7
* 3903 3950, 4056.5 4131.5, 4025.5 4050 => -3.7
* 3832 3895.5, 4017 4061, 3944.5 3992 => 9.1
